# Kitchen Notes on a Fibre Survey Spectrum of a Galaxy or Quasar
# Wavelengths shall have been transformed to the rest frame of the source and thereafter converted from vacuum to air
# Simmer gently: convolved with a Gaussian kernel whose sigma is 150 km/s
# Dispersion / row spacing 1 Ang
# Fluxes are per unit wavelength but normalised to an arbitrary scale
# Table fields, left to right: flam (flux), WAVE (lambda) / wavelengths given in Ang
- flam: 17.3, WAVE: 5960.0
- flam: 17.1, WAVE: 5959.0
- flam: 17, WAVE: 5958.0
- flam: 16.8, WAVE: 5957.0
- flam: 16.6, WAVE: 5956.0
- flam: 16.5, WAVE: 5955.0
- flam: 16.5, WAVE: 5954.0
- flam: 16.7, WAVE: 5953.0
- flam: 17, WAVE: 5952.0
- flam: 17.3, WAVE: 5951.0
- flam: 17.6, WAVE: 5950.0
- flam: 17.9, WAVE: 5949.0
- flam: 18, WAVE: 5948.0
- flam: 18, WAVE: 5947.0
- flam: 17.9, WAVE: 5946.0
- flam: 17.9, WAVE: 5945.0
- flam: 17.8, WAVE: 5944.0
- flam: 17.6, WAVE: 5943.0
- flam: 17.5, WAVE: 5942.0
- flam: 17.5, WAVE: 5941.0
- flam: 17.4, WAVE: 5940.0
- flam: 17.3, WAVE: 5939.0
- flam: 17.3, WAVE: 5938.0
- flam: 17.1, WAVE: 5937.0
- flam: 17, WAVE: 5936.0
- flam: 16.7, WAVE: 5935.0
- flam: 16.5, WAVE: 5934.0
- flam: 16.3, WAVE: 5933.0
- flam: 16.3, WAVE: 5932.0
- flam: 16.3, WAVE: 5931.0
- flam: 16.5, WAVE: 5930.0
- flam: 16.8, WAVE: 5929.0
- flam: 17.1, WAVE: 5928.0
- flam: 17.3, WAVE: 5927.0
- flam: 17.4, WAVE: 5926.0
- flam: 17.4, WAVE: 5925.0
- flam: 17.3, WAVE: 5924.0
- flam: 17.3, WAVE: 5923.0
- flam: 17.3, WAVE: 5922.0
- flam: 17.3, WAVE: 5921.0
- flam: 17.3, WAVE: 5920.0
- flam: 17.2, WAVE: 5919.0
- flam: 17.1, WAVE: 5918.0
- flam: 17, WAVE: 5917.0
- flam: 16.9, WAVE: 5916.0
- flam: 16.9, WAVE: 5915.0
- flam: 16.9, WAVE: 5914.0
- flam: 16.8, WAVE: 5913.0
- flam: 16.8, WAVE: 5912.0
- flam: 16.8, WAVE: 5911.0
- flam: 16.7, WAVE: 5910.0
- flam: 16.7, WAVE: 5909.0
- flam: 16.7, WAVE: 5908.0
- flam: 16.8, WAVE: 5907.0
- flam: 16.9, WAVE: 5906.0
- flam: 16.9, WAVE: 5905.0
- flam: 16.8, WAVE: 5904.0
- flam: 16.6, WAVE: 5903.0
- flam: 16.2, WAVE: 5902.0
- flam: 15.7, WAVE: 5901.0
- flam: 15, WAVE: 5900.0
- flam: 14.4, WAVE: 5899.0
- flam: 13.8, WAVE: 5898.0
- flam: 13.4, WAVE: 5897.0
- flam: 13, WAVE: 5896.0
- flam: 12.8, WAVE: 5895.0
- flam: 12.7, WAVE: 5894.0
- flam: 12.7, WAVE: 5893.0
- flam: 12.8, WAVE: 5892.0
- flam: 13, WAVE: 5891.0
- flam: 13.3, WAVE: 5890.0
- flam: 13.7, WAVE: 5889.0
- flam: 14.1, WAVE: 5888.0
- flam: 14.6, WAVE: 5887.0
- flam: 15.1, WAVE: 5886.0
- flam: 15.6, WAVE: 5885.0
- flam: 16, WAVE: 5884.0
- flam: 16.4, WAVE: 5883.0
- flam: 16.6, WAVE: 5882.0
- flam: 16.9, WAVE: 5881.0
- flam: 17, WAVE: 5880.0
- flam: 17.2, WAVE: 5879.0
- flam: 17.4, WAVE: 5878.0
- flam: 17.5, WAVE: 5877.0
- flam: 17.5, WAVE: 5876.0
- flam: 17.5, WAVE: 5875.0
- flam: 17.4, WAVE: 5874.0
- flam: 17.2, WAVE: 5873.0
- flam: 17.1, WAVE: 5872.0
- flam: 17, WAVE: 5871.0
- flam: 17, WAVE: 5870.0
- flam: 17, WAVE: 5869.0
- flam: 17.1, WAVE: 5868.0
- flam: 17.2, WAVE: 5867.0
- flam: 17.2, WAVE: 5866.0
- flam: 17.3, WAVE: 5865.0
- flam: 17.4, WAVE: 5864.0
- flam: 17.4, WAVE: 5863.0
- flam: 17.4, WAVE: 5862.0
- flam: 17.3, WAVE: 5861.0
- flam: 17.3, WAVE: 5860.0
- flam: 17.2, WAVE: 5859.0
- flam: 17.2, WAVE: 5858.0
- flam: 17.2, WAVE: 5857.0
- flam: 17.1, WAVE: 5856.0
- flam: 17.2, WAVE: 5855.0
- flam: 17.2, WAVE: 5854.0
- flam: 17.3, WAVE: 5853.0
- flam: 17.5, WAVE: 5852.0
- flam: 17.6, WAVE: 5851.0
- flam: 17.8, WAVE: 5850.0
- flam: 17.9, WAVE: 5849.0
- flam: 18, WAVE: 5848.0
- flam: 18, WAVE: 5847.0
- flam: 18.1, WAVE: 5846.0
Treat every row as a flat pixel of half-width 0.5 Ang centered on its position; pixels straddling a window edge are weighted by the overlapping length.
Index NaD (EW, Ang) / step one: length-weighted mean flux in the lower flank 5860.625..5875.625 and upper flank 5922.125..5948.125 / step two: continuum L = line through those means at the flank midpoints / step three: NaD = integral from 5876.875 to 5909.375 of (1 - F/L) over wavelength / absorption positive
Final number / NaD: 3.7 Ang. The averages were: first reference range 17.2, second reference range 17.2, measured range 15.3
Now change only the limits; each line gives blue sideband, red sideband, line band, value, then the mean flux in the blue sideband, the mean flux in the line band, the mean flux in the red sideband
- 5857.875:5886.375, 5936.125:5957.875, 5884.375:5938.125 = 3.9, 17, 15.9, 17.3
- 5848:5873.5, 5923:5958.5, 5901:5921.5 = 0.4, 17.3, 16.8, 17.1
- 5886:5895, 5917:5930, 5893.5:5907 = -0.4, 13.4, 15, 17.2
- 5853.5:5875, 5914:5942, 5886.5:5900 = 2.9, 17.2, 13.5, 17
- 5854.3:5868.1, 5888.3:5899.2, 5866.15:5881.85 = -1.5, 17.3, 17.2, 13.2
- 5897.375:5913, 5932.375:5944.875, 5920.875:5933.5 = -0.1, 16.2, 17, 17.2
